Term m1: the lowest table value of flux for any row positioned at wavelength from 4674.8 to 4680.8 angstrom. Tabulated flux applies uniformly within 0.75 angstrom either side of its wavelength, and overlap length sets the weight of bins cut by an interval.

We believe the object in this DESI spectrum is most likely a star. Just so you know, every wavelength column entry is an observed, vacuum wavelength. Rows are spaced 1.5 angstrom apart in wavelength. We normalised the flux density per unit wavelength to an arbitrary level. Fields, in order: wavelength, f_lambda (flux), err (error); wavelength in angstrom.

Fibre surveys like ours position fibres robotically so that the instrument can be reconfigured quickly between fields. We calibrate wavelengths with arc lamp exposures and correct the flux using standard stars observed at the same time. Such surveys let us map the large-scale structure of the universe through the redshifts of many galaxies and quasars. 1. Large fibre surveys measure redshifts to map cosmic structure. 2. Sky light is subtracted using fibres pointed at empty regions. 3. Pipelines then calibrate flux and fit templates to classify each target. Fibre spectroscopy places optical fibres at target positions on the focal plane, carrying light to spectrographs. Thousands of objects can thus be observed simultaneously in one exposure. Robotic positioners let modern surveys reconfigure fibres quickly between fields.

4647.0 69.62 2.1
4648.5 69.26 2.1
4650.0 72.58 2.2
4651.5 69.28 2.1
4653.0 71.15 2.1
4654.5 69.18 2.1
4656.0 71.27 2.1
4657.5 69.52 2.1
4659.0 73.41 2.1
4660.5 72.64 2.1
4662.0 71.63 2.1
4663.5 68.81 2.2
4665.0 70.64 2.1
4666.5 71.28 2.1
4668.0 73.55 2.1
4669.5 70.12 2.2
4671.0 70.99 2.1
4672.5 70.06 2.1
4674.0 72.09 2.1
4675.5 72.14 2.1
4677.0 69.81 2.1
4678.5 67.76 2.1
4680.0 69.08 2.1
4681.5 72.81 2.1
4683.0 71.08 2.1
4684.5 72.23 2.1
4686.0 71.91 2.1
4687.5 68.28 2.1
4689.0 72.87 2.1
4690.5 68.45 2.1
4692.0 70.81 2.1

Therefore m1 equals 67.76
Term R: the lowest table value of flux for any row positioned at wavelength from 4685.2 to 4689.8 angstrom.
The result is 68.28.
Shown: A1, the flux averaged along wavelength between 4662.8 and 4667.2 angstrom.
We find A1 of 70.2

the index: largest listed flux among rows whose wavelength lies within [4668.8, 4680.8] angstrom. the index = 72.14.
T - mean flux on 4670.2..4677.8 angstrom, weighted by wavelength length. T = 71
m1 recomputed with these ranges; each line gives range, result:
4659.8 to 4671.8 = 68.81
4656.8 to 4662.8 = 69.52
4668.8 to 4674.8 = 70.06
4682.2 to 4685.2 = 71.08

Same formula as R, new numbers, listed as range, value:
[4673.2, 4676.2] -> 72.09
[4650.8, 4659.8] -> 69.18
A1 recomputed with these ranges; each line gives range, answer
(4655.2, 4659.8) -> 71.4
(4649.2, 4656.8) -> 70.7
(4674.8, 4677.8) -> 70.9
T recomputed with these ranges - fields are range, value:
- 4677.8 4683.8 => 70.2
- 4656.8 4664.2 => 71.2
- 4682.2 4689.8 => 71.3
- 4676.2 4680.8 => 69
